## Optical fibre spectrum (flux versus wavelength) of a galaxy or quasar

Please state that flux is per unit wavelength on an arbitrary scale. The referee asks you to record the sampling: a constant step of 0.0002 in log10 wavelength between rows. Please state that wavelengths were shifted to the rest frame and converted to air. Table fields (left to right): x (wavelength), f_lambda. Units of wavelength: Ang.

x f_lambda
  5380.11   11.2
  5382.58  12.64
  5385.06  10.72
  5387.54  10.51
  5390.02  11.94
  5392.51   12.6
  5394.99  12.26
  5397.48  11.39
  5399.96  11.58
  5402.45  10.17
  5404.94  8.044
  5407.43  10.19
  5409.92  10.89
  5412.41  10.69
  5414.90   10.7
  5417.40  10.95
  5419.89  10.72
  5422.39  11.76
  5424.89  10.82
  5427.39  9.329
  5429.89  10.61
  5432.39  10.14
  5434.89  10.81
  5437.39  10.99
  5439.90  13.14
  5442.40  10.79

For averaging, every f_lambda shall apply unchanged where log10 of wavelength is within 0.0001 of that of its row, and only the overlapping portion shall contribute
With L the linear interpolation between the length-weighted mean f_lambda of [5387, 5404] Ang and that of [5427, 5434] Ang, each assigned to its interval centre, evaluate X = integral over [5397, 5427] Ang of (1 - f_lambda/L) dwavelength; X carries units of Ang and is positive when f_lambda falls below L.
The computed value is 0.6 Ang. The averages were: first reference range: 11.5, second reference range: 10.2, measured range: 10.6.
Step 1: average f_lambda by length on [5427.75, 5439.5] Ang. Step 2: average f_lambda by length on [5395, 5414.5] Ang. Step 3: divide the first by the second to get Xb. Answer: 1.0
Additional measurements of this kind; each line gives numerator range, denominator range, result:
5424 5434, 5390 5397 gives 0.84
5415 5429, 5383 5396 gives 0.92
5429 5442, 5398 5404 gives 1.03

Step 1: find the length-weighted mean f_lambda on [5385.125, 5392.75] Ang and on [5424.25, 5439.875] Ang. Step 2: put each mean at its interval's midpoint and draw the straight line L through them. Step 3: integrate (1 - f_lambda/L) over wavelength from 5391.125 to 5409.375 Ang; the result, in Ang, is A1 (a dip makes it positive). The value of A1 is 0.52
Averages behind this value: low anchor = 11.4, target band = 10.9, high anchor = 10.6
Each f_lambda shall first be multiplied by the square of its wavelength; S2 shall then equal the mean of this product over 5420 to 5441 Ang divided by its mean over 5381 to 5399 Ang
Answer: 0.95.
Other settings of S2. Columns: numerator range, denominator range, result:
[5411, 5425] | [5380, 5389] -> 0.98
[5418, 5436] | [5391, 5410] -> 0.98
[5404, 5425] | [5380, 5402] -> 0.92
